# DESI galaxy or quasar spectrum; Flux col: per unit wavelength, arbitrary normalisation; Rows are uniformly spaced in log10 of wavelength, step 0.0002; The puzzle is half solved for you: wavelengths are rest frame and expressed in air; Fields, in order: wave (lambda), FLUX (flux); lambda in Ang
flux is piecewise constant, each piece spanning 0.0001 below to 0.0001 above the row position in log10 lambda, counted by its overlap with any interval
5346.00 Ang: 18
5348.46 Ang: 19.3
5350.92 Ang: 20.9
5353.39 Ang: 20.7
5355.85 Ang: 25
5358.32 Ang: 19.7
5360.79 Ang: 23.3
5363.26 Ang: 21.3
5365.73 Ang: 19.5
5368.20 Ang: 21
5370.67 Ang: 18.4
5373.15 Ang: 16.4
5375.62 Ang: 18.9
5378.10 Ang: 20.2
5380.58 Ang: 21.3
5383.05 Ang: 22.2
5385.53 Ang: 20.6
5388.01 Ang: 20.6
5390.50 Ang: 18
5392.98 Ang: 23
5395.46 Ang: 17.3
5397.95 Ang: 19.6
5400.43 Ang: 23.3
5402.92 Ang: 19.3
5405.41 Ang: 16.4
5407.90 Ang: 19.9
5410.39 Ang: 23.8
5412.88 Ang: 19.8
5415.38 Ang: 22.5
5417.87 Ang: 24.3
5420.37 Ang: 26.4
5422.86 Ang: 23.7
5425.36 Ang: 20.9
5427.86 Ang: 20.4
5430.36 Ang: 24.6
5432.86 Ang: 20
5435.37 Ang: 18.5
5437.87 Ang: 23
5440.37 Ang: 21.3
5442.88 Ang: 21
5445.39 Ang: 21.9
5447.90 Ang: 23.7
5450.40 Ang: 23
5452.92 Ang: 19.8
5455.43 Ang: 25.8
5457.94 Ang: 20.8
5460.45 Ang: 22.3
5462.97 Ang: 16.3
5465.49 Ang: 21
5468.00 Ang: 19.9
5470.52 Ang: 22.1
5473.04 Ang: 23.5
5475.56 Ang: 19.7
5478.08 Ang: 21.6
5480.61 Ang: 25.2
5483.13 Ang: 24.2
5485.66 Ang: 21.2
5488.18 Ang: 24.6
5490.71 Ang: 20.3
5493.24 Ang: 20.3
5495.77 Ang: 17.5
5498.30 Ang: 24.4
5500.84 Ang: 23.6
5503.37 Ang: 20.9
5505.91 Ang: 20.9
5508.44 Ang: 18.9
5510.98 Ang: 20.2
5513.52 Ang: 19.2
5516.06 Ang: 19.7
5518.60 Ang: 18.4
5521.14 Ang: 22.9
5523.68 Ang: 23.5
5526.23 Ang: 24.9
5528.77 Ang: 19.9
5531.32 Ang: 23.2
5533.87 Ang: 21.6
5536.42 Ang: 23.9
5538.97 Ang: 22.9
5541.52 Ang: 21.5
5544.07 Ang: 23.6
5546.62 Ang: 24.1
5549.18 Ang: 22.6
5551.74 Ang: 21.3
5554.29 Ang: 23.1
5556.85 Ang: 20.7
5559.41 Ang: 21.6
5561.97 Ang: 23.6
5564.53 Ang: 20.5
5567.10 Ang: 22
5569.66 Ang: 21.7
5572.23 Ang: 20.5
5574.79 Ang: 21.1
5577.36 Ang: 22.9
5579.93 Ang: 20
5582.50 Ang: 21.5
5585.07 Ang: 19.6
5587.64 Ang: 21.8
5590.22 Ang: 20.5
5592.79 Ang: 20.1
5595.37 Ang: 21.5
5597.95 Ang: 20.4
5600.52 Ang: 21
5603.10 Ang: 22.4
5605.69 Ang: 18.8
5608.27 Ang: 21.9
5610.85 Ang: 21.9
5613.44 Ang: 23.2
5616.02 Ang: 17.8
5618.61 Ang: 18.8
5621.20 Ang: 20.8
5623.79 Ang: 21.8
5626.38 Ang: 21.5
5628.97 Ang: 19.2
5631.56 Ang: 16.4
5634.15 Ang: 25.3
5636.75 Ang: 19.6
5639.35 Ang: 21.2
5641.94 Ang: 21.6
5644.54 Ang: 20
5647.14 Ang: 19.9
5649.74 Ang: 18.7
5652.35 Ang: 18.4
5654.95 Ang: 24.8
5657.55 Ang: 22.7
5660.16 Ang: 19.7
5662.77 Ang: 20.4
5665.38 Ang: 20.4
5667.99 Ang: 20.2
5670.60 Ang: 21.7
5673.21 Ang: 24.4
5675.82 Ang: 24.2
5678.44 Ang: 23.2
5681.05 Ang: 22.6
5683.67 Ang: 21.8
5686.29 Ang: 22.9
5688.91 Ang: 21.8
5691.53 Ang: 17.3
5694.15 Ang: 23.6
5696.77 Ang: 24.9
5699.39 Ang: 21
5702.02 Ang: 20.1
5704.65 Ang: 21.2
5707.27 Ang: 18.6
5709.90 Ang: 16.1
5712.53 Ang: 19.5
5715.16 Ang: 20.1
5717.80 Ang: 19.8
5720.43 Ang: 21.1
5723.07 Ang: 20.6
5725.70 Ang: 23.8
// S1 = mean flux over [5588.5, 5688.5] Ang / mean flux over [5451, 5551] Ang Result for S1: 0.97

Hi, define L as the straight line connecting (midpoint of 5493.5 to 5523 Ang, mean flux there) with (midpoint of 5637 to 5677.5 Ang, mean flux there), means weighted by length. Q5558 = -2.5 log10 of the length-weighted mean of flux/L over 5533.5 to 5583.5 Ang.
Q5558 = -0.06 mag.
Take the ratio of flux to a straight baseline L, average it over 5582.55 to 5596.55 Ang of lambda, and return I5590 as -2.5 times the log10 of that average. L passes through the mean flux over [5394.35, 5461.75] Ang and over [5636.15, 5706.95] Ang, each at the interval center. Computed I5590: 0.04 mag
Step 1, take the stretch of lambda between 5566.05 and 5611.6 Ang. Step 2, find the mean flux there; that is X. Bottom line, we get 21.1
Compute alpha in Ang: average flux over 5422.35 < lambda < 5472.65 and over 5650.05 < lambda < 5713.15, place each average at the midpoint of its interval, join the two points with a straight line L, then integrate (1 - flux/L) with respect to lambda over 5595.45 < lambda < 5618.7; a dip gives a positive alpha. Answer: 0.6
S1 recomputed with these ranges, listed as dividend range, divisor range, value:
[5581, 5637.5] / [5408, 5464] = 0.94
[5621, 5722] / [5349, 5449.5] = 1.00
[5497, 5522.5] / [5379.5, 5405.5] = 1.03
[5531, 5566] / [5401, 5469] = 1.04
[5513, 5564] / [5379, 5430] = 1.04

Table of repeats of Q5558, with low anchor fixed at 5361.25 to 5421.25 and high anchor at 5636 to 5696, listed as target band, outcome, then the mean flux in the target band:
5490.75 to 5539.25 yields -0.02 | 21.4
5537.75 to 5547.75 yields -0.10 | 23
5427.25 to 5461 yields -0.06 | 21.9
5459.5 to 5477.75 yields 0.01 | 20.7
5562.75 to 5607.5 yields 0.01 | 21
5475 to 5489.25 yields -0.10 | 22.9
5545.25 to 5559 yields -0.06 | 22.3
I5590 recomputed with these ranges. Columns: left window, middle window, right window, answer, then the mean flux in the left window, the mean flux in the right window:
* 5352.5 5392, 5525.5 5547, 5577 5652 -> -0.109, 20.5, 20.6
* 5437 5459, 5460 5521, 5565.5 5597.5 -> 0.040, 22.3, 21.1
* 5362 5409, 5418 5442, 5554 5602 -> -0.103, 19.9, 21.2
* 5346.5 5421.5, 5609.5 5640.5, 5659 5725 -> 0.021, 20.7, 21.1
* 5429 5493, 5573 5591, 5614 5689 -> 0.015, 21.8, 21.1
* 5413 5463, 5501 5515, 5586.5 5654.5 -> 0.064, 22.1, 20.6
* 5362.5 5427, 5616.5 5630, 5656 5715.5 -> 0.046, 20.7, 21.3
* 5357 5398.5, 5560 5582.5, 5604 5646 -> -0.053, 20.1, 20.6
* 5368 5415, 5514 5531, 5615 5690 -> -0.050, 20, 21.1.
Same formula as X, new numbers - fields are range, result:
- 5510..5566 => 22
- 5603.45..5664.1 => 20.7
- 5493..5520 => 20.4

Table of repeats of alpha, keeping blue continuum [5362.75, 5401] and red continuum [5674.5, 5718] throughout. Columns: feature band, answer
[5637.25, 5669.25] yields 0.52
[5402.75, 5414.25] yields 0.11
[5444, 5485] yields -3.22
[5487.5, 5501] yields -0.72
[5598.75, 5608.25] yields -0.03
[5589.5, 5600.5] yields 0.05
